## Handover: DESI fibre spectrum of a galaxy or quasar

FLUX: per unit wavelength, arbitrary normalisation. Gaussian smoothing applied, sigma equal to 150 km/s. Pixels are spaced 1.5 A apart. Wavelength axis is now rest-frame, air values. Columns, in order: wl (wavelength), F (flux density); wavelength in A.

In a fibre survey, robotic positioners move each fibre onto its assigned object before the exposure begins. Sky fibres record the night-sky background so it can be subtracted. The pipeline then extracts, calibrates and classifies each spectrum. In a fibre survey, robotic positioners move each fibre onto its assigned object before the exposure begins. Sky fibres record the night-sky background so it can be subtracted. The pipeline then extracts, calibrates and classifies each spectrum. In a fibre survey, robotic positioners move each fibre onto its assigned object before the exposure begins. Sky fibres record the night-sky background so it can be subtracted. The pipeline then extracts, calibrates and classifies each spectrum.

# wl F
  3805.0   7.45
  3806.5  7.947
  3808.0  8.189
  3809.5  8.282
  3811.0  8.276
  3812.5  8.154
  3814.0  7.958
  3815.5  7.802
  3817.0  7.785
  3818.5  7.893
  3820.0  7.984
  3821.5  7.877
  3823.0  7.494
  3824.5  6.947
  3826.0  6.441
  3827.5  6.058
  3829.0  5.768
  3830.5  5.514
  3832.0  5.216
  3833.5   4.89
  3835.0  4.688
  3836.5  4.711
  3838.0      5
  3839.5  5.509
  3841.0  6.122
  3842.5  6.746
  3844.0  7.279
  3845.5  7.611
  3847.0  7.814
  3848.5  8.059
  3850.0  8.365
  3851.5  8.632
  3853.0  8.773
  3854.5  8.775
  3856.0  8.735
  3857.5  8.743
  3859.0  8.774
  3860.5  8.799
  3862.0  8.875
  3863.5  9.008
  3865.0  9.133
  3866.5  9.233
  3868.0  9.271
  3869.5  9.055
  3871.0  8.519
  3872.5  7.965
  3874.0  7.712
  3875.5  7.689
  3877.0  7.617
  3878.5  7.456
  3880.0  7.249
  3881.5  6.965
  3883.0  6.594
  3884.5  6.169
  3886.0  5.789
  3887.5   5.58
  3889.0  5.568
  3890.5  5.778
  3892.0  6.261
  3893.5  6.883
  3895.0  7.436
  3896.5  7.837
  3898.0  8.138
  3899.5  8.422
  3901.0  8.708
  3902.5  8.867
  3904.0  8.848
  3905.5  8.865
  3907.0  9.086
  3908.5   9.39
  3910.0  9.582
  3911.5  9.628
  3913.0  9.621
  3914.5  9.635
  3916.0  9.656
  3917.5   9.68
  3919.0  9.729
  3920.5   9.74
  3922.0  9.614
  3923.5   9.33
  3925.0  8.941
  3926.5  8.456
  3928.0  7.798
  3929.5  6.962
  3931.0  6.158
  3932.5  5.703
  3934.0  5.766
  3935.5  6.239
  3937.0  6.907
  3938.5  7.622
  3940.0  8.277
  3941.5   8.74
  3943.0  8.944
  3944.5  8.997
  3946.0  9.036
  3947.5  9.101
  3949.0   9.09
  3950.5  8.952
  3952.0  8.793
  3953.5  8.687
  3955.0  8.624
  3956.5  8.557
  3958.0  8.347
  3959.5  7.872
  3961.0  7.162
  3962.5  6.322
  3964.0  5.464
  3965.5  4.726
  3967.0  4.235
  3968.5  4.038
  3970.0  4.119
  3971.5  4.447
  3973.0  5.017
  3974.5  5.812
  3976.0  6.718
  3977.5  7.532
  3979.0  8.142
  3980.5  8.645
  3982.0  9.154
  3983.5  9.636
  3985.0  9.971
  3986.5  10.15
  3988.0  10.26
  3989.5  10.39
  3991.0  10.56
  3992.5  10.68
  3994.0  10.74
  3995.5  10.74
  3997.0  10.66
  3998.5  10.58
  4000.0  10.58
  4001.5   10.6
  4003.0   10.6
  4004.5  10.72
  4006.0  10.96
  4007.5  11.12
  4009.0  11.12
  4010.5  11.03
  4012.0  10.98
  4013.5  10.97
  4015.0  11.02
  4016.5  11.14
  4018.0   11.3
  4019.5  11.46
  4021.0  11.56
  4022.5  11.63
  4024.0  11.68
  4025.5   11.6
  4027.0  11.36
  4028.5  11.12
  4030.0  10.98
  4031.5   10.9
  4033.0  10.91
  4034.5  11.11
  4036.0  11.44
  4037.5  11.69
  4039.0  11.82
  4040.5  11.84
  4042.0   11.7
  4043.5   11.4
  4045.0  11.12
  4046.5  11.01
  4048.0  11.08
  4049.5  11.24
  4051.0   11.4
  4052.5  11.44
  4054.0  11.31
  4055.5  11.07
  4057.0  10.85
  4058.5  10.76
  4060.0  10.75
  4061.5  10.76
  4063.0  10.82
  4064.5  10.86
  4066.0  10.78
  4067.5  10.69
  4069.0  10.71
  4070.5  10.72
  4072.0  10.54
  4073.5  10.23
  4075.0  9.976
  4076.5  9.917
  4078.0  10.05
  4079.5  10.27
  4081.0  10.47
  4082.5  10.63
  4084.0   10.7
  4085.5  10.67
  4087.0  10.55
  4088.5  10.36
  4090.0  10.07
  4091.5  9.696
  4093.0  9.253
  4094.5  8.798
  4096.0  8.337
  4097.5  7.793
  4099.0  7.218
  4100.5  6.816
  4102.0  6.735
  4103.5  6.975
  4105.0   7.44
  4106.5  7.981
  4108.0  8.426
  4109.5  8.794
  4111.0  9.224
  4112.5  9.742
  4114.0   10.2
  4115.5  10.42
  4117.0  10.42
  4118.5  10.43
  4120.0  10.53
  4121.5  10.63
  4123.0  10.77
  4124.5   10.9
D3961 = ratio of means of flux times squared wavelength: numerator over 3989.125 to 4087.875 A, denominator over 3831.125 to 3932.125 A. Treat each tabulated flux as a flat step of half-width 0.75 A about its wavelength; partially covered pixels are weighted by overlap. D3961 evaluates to 1.50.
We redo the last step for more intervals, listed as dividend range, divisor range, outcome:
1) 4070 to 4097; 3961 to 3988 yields 1.55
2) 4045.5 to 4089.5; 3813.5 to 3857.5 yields 1.72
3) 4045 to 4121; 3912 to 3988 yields 1.35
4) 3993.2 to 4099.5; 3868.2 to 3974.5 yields 1.49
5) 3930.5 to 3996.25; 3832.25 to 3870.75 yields 1.08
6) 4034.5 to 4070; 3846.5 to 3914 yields 1.50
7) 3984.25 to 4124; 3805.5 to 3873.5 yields 1.53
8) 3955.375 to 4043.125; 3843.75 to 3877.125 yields 1.21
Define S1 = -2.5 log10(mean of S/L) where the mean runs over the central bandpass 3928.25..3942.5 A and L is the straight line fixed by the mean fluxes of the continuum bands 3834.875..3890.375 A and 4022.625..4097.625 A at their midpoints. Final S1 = 0.24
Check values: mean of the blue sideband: 7.54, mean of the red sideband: 10.7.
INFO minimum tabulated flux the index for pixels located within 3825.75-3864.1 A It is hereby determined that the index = 4.688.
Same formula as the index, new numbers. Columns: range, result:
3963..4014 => 4.038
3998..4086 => 9.917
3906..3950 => 5.703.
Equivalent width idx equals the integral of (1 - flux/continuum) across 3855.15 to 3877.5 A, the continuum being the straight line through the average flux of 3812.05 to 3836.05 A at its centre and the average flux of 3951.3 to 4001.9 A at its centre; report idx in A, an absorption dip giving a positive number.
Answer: -4.7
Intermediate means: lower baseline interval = 6.74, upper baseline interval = 8.16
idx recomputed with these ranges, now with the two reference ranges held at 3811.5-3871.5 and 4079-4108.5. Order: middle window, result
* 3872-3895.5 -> 2.9 A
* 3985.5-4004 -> -4.8 A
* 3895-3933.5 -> -3.8 A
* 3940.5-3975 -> 4.1 A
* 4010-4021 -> -3.4 A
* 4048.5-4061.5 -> -3.5 A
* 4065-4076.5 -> -2.2 A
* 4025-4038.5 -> -4.2 A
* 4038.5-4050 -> -3.6 A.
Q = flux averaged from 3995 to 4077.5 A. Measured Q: 11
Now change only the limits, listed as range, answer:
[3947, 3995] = 7.88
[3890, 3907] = 7.91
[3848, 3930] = 8.3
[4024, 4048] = 11.3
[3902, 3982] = 7.86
